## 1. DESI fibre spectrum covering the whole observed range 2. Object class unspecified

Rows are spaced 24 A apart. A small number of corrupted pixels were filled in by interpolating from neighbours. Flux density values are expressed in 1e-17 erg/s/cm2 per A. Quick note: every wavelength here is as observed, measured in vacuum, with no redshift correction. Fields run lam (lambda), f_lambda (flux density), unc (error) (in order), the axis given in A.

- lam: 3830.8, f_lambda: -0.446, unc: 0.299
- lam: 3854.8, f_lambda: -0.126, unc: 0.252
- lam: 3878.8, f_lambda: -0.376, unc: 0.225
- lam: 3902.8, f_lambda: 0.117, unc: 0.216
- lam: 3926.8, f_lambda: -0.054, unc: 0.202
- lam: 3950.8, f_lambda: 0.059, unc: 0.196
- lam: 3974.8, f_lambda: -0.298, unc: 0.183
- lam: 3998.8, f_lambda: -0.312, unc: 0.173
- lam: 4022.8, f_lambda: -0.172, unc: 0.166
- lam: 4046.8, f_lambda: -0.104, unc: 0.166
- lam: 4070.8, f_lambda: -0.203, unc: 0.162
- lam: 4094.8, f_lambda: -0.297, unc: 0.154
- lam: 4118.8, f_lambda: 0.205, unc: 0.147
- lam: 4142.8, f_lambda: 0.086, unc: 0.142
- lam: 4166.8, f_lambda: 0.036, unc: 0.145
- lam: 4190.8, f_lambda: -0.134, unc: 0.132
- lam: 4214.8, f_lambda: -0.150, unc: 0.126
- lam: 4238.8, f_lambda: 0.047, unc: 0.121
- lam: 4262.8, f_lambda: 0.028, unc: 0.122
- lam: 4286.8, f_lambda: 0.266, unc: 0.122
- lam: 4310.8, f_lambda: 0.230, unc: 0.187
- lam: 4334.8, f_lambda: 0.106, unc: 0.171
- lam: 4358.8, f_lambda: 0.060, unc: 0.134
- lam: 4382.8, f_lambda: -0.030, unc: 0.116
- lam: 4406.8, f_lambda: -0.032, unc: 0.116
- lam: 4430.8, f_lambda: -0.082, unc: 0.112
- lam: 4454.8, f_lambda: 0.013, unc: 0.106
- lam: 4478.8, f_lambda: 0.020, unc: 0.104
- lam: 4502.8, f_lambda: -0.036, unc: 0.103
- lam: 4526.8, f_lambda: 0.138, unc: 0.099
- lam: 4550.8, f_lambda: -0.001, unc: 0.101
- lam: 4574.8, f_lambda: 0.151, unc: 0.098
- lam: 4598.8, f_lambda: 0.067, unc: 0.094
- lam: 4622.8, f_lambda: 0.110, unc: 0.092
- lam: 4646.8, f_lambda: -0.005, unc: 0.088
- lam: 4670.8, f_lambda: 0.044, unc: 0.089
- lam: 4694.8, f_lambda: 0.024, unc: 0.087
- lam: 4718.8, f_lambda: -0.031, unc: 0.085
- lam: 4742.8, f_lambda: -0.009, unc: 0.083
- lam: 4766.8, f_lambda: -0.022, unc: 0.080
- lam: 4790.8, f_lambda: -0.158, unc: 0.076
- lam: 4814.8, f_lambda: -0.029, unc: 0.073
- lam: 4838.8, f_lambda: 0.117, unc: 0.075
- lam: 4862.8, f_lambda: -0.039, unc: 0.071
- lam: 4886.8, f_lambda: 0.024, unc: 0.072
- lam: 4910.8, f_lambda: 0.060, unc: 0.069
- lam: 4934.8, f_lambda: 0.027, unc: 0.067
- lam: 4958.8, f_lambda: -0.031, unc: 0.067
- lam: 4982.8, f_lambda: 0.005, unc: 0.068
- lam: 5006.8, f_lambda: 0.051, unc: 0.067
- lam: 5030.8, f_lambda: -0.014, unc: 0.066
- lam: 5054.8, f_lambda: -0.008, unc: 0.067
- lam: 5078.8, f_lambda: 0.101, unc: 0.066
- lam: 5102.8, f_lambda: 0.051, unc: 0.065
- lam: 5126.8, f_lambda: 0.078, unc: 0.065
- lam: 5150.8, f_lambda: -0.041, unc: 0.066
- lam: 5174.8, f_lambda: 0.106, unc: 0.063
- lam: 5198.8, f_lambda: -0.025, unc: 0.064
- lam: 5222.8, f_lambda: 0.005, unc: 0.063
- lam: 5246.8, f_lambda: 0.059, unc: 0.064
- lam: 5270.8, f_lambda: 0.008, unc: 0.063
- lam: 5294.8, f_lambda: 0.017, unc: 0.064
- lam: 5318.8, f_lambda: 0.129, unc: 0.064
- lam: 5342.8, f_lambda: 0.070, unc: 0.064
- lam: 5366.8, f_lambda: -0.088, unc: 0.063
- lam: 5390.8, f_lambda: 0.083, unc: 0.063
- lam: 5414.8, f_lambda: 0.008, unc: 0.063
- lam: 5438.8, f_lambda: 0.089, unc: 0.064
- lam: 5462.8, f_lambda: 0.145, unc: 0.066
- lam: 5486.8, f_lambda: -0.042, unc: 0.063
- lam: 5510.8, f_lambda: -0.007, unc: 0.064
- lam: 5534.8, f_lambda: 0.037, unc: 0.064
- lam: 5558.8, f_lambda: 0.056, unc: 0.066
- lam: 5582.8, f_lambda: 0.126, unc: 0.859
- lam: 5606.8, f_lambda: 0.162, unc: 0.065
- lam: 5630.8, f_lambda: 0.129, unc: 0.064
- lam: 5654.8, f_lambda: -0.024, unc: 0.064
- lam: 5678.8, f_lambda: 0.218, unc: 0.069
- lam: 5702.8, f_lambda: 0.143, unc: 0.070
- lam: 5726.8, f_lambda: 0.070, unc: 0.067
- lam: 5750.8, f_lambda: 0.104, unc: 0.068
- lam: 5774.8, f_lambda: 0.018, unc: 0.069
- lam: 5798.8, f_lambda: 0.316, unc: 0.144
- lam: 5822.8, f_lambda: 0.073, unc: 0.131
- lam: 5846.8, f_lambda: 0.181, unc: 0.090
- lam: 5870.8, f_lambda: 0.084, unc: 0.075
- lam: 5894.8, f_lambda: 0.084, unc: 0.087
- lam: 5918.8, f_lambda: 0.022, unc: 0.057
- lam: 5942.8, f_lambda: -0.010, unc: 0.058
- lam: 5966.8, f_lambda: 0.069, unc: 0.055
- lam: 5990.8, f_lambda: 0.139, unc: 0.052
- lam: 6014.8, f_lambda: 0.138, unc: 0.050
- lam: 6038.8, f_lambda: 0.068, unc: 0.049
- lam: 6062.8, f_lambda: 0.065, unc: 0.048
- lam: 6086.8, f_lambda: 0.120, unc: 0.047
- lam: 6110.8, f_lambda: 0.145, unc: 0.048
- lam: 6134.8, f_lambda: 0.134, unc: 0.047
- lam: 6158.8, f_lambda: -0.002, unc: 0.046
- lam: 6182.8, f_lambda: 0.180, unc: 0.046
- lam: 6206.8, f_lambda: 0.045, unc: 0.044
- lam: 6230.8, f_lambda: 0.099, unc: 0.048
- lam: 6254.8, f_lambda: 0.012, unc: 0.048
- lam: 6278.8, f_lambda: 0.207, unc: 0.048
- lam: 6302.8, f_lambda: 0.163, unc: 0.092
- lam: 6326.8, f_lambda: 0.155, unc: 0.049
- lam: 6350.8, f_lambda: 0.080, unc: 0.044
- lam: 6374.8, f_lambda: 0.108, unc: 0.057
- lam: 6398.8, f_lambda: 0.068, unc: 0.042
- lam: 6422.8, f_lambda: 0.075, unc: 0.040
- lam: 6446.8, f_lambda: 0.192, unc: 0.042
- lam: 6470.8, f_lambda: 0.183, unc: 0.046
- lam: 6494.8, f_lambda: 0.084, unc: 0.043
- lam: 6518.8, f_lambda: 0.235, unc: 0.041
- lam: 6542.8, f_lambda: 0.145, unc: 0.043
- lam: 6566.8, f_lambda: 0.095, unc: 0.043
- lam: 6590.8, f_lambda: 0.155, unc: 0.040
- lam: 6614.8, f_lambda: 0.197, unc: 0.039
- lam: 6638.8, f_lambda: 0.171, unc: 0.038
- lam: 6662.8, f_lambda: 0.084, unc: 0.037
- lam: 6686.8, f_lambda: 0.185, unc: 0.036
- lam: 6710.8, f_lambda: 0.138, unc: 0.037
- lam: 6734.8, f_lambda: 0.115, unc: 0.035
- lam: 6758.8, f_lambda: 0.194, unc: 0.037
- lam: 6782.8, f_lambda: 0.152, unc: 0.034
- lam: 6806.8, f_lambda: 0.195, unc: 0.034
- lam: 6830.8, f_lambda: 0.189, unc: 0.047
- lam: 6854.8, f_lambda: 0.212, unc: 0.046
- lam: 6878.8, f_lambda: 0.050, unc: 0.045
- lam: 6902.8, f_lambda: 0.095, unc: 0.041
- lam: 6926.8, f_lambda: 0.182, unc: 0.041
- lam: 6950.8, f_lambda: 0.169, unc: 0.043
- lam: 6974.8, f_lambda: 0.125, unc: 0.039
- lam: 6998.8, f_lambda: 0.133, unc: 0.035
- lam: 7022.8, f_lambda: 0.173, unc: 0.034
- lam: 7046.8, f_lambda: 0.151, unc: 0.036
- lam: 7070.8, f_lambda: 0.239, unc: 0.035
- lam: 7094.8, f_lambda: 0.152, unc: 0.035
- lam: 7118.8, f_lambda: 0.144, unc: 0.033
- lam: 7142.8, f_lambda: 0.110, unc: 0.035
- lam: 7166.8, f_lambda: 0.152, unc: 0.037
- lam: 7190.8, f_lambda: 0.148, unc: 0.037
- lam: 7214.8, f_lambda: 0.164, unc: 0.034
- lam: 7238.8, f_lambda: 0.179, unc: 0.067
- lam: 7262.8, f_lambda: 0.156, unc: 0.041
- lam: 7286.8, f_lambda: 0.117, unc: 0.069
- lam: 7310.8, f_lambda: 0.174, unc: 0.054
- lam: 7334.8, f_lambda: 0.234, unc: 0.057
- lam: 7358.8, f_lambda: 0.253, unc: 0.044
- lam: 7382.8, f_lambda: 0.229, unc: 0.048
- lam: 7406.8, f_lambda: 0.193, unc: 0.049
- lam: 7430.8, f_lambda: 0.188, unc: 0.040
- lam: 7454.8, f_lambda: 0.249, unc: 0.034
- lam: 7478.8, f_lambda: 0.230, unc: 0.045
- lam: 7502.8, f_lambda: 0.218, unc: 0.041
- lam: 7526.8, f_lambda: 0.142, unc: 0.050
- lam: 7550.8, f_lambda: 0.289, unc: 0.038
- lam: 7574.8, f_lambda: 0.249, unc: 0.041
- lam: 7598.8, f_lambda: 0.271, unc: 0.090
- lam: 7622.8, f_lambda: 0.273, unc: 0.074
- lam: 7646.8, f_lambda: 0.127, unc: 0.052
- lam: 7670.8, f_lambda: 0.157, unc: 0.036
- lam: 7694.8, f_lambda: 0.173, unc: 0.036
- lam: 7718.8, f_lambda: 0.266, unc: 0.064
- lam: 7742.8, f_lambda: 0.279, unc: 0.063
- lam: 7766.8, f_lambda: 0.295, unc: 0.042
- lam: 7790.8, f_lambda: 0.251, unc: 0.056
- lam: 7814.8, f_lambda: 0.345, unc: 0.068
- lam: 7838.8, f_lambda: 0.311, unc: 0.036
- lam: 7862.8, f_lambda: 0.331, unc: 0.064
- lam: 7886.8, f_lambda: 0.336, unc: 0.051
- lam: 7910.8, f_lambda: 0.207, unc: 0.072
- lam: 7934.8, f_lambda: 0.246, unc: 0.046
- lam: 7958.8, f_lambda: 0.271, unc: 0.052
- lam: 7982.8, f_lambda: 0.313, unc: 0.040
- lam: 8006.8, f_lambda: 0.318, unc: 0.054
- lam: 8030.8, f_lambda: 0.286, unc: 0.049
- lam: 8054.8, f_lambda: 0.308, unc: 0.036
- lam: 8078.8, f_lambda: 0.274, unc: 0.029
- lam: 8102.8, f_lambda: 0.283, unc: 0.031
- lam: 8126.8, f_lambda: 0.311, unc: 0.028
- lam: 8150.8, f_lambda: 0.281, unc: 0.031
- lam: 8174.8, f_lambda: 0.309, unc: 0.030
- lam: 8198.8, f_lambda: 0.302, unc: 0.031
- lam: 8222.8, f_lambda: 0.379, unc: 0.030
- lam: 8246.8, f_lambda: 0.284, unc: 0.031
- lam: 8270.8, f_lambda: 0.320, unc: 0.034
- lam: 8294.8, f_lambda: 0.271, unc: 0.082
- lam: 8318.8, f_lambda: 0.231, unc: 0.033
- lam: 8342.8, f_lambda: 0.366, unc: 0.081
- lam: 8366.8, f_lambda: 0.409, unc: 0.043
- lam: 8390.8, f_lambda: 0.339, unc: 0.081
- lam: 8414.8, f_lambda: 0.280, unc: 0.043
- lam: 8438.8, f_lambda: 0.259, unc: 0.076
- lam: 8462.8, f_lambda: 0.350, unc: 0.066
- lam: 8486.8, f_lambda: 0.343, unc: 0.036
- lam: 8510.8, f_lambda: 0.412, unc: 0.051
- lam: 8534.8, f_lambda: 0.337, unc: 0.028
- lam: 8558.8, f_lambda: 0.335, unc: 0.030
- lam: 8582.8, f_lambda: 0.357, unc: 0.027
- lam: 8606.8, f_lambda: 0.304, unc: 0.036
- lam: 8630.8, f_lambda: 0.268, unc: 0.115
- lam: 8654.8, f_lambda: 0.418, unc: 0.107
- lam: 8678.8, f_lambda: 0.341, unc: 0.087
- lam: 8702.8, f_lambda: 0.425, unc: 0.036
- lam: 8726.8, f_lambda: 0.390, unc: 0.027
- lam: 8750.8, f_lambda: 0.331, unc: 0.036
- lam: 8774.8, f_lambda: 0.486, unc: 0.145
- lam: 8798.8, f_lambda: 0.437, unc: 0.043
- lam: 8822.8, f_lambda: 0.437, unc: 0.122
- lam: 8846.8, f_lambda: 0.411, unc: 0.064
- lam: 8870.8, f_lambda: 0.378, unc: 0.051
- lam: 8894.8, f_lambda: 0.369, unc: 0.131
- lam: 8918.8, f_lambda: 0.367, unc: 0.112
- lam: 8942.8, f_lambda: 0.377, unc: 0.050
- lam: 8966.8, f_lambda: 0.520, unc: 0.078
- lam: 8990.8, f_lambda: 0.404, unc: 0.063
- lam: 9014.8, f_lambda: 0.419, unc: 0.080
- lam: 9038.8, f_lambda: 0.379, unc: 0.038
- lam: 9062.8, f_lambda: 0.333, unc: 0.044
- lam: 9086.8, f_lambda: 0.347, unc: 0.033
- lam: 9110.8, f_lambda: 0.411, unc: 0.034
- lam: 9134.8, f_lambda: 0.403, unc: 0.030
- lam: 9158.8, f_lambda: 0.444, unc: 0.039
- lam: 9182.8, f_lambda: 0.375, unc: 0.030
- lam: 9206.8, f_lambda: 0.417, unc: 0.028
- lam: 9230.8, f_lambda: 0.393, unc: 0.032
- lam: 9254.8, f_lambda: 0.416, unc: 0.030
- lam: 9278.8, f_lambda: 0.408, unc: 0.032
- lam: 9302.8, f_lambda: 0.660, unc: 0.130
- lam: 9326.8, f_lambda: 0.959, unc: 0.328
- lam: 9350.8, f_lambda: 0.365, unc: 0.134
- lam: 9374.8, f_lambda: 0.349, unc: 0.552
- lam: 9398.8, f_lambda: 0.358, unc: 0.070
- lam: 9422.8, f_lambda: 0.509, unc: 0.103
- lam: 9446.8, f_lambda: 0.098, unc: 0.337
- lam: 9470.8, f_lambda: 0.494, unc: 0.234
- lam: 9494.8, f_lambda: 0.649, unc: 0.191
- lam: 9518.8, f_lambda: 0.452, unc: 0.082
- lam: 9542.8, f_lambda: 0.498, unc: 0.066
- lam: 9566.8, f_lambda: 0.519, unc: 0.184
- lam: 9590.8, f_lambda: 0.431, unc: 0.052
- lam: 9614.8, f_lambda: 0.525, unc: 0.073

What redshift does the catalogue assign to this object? 0.930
